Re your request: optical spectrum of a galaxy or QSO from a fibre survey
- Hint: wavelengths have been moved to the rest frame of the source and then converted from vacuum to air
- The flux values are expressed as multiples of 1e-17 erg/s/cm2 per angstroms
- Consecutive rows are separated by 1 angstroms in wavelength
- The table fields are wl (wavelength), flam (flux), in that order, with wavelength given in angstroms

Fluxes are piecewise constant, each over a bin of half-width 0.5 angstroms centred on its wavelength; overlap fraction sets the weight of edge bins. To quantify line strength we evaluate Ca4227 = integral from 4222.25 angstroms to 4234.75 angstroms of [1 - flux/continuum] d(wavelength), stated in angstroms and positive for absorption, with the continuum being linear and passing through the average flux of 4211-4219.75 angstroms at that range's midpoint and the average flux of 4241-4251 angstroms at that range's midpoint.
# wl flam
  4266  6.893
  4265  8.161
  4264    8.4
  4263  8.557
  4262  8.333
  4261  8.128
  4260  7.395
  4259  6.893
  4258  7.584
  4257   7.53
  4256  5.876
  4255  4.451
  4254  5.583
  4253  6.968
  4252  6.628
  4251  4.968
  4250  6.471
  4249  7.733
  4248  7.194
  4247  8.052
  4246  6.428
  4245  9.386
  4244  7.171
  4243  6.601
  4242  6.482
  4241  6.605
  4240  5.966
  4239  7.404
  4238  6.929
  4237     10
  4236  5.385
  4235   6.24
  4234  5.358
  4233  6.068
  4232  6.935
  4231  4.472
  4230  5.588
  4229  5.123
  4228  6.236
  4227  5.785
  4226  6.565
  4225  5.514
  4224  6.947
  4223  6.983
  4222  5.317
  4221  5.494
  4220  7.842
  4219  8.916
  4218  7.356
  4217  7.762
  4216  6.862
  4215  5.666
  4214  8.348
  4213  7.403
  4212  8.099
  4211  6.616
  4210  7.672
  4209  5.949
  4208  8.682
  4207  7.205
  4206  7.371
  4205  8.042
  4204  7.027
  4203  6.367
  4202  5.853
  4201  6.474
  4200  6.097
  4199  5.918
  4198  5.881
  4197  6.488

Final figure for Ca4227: 2.4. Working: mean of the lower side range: 7.51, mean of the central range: 5.96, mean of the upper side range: 7.13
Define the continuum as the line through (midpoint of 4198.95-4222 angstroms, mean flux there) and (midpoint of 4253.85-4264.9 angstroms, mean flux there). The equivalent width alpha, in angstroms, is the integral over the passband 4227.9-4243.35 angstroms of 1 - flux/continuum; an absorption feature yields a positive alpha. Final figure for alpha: 1.78 angstroms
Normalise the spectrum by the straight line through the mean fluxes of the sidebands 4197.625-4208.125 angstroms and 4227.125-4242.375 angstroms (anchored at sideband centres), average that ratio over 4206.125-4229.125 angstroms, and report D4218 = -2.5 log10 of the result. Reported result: -0.06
